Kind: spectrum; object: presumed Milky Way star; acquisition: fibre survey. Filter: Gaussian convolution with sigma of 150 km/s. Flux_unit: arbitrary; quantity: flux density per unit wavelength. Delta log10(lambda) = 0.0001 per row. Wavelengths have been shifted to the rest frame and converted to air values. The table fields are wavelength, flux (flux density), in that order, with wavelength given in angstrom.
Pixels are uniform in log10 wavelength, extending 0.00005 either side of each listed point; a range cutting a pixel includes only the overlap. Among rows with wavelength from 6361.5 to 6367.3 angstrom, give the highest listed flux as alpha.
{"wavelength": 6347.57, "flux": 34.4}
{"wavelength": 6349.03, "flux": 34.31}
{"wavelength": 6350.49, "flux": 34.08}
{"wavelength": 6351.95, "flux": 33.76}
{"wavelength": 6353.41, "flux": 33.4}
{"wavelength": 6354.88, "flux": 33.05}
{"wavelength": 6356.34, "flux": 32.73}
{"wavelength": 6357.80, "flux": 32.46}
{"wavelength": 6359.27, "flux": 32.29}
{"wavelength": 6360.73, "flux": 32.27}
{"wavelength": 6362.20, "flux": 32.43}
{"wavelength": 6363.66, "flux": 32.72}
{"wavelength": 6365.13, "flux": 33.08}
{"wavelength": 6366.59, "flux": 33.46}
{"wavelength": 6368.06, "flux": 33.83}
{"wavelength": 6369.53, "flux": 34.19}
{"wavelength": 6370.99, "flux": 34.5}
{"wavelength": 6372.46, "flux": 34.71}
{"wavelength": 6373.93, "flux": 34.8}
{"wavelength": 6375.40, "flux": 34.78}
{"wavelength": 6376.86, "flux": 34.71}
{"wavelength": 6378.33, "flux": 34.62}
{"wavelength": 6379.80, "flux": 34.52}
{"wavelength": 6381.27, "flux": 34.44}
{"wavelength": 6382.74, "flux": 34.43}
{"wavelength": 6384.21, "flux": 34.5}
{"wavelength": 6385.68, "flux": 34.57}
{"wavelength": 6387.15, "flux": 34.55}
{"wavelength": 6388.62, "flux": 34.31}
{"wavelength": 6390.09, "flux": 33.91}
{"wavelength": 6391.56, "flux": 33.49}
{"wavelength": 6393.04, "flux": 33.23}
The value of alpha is 33.46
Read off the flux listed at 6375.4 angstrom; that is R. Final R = 34.78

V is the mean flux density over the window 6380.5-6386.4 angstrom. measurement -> 34.5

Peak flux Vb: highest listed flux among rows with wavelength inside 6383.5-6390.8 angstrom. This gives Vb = 34.57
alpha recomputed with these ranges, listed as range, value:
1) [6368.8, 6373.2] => 34.71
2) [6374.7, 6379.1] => 34.78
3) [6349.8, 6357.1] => 34.08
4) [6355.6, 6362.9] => 32.73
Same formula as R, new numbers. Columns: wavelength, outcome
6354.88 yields 33.05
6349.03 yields 34.31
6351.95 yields 33.76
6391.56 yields 33.49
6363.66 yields 32.72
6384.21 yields 34.5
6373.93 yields 34.8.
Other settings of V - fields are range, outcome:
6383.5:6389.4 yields 34.5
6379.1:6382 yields 34.5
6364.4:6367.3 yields 33.3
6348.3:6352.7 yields 34.1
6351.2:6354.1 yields 33.6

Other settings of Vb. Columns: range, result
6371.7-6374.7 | 34.8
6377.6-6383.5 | 34.62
